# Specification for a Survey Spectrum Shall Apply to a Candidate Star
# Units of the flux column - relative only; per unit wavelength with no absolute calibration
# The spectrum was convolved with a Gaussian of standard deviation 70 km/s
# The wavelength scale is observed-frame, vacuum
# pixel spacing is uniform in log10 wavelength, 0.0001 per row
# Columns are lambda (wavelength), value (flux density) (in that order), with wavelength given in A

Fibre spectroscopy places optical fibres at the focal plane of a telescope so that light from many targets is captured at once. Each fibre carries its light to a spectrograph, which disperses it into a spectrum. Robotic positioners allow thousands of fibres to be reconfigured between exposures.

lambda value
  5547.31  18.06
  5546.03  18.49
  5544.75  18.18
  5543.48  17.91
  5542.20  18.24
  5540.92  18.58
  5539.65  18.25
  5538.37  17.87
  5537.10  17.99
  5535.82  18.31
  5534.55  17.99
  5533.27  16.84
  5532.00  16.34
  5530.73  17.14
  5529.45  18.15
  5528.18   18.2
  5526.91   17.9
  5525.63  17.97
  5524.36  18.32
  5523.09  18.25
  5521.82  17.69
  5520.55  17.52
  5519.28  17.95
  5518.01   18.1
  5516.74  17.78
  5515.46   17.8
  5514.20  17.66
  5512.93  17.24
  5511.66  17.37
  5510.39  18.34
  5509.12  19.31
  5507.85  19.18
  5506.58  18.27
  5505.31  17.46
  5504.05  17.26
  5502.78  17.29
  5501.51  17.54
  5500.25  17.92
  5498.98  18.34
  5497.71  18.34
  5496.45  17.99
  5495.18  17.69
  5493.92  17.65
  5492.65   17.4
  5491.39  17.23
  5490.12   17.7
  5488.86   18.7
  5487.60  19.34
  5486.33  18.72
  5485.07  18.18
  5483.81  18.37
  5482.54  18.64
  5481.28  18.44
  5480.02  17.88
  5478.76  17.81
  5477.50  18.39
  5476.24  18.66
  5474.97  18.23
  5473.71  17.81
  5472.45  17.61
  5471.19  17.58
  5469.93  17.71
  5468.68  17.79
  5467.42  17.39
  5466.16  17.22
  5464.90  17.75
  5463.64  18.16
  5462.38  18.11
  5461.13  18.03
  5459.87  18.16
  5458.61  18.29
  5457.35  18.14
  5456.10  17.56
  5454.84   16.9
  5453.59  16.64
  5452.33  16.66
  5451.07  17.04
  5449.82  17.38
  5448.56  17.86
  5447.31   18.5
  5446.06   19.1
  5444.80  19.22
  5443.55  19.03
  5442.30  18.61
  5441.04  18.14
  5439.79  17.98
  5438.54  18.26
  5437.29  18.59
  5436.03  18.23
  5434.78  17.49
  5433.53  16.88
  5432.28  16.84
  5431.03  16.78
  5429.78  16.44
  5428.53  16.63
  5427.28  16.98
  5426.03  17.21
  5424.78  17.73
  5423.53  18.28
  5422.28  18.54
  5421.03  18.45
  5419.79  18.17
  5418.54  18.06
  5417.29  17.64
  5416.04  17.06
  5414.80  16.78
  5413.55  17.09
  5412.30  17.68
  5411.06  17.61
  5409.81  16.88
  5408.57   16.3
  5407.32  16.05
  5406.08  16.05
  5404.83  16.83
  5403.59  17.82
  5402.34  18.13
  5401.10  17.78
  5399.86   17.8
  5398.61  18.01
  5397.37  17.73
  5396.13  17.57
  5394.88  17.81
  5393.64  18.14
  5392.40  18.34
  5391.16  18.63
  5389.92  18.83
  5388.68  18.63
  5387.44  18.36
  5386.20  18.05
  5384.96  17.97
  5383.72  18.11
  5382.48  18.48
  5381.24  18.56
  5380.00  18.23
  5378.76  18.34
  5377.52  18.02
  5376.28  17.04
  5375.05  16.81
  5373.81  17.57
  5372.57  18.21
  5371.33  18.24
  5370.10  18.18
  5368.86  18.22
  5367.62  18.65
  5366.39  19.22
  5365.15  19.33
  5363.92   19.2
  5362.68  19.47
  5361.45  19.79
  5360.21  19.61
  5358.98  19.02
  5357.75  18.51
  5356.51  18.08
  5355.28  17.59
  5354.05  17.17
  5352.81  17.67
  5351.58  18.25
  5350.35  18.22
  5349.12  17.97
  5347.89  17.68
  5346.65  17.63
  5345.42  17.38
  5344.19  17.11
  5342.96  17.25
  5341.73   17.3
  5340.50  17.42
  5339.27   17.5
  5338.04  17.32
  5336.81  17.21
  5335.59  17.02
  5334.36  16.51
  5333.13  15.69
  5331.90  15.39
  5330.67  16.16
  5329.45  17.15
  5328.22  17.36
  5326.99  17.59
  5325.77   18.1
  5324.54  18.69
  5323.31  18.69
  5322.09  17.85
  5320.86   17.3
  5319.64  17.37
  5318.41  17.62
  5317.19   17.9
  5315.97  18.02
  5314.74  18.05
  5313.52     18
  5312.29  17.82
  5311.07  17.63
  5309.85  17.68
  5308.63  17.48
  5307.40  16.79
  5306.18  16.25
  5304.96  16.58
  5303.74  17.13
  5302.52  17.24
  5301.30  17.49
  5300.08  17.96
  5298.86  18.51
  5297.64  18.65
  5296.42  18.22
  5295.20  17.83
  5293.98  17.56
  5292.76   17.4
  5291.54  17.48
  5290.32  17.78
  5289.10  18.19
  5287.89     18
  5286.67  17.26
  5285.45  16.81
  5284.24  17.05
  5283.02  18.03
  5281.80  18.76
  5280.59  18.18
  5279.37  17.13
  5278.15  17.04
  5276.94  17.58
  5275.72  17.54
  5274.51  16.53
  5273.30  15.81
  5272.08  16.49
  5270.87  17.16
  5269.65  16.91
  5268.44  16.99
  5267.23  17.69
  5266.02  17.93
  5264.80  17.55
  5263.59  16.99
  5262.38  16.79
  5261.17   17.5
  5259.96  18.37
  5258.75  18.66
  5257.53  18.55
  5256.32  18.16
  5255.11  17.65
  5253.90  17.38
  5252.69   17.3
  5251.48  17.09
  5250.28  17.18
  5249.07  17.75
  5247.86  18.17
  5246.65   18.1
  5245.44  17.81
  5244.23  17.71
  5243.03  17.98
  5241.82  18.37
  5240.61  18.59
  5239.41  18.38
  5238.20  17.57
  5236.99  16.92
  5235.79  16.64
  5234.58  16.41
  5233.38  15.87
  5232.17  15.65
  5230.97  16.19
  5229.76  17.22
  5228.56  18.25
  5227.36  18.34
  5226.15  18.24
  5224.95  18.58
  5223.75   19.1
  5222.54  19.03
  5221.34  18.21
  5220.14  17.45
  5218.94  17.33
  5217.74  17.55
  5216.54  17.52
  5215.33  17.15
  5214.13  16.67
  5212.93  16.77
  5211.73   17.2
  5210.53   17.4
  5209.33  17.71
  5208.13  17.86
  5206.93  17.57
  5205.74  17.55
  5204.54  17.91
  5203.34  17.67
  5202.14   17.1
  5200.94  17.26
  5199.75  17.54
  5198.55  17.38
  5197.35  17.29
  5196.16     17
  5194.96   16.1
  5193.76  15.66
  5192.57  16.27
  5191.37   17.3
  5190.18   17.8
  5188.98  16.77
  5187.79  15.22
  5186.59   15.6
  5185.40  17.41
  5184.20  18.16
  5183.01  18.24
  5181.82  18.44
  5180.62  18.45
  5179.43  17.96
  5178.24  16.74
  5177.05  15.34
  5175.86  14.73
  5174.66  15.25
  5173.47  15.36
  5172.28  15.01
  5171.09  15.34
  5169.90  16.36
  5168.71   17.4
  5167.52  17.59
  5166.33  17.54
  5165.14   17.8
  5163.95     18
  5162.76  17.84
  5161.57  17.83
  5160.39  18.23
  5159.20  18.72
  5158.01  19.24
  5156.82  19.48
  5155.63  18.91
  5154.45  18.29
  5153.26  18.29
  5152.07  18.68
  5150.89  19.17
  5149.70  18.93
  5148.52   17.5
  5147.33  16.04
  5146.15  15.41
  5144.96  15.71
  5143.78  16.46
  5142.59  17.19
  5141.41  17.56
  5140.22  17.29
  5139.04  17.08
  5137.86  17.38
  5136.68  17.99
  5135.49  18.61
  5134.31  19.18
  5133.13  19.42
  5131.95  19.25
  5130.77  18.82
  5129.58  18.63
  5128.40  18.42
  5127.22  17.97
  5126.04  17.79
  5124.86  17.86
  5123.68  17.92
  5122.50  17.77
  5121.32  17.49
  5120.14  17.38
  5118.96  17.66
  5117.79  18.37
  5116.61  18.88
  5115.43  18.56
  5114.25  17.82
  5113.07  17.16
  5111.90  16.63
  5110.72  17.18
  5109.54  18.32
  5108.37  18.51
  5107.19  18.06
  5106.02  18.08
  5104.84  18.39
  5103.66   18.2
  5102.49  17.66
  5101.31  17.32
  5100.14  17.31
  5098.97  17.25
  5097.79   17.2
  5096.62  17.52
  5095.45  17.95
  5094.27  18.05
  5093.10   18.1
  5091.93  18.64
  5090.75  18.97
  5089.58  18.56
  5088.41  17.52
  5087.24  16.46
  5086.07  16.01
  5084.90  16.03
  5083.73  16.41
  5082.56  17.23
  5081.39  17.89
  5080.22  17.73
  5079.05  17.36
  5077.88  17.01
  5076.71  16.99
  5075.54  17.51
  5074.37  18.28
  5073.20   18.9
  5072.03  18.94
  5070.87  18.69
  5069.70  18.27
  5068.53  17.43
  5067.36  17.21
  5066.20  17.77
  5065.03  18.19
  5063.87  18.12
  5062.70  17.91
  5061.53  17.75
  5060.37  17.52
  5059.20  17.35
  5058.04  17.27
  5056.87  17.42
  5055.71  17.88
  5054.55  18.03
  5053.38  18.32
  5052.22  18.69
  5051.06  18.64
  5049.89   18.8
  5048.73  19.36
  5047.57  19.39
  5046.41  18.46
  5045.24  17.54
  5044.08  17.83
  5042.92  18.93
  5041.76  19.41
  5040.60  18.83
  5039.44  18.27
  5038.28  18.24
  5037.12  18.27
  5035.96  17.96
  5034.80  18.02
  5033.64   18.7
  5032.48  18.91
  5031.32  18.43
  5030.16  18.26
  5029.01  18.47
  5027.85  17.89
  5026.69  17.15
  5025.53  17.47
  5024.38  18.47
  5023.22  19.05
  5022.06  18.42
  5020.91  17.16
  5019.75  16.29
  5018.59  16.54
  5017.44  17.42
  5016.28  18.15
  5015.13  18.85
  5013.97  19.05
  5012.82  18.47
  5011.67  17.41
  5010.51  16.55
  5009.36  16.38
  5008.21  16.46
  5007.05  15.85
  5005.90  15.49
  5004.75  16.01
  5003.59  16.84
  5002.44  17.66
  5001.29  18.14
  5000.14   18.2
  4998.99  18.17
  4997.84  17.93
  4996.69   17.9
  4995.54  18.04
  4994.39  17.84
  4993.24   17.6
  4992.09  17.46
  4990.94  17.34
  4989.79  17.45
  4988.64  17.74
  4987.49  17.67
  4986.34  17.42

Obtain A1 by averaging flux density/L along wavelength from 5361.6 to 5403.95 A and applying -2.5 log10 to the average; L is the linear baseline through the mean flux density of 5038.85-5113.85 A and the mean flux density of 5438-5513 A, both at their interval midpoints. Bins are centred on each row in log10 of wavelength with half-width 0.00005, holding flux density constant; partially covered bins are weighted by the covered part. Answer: -0.02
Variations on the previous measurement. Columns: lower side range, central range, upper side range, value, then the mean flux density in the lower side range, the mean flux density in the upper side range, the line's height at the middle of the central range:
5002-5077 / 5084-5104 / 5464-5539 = 0.02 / 17.9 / 17.9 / 17.9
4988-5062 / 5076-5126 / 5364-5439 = 0.01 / 17.9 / 17.8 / 17.9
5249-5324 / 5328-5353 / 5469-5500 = 0.03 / 17.6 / 18.1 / 17.7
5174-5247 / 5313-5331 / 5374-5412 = -0.01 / 17.3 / 17.8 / 17.6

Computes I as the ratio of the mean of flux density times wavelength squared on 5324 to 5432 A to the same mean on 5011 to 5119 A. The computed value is 1.11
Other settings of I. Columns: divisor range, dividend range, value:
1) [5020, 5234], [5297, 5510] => 1.12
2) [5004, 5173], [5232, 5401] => 1.09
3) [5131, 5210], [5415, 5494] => 1.14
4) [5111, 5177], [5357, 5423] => 1.12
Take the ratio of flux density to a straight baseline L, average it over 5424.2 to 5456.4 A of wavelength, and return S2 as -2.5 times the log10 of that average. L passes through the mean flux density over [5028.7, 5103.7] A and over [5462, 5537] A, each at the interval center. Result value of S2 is 0.02 mag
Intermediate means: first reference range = 18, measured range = 17.6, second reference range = 17.9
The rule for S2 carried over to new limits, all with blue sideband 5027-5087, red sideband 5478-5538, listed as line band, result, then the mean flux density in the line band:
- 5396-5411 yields 0.04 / 17.2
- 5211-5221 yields 0.05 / 17.2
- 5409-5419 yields 0.04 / 17.3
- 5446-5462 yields 0.02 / 17.7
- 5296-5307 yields 0.03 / 17.5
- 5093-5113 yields 0.02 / 17.7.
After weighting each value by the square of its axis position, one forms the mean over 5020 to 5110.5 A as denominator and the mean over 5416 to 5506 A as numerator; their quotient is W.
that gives 1.16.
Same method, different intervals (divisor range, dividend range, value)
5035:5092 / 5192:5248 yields 1.03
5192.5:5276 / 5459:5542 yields 1.14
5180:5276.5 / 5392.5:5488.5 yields 1.10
